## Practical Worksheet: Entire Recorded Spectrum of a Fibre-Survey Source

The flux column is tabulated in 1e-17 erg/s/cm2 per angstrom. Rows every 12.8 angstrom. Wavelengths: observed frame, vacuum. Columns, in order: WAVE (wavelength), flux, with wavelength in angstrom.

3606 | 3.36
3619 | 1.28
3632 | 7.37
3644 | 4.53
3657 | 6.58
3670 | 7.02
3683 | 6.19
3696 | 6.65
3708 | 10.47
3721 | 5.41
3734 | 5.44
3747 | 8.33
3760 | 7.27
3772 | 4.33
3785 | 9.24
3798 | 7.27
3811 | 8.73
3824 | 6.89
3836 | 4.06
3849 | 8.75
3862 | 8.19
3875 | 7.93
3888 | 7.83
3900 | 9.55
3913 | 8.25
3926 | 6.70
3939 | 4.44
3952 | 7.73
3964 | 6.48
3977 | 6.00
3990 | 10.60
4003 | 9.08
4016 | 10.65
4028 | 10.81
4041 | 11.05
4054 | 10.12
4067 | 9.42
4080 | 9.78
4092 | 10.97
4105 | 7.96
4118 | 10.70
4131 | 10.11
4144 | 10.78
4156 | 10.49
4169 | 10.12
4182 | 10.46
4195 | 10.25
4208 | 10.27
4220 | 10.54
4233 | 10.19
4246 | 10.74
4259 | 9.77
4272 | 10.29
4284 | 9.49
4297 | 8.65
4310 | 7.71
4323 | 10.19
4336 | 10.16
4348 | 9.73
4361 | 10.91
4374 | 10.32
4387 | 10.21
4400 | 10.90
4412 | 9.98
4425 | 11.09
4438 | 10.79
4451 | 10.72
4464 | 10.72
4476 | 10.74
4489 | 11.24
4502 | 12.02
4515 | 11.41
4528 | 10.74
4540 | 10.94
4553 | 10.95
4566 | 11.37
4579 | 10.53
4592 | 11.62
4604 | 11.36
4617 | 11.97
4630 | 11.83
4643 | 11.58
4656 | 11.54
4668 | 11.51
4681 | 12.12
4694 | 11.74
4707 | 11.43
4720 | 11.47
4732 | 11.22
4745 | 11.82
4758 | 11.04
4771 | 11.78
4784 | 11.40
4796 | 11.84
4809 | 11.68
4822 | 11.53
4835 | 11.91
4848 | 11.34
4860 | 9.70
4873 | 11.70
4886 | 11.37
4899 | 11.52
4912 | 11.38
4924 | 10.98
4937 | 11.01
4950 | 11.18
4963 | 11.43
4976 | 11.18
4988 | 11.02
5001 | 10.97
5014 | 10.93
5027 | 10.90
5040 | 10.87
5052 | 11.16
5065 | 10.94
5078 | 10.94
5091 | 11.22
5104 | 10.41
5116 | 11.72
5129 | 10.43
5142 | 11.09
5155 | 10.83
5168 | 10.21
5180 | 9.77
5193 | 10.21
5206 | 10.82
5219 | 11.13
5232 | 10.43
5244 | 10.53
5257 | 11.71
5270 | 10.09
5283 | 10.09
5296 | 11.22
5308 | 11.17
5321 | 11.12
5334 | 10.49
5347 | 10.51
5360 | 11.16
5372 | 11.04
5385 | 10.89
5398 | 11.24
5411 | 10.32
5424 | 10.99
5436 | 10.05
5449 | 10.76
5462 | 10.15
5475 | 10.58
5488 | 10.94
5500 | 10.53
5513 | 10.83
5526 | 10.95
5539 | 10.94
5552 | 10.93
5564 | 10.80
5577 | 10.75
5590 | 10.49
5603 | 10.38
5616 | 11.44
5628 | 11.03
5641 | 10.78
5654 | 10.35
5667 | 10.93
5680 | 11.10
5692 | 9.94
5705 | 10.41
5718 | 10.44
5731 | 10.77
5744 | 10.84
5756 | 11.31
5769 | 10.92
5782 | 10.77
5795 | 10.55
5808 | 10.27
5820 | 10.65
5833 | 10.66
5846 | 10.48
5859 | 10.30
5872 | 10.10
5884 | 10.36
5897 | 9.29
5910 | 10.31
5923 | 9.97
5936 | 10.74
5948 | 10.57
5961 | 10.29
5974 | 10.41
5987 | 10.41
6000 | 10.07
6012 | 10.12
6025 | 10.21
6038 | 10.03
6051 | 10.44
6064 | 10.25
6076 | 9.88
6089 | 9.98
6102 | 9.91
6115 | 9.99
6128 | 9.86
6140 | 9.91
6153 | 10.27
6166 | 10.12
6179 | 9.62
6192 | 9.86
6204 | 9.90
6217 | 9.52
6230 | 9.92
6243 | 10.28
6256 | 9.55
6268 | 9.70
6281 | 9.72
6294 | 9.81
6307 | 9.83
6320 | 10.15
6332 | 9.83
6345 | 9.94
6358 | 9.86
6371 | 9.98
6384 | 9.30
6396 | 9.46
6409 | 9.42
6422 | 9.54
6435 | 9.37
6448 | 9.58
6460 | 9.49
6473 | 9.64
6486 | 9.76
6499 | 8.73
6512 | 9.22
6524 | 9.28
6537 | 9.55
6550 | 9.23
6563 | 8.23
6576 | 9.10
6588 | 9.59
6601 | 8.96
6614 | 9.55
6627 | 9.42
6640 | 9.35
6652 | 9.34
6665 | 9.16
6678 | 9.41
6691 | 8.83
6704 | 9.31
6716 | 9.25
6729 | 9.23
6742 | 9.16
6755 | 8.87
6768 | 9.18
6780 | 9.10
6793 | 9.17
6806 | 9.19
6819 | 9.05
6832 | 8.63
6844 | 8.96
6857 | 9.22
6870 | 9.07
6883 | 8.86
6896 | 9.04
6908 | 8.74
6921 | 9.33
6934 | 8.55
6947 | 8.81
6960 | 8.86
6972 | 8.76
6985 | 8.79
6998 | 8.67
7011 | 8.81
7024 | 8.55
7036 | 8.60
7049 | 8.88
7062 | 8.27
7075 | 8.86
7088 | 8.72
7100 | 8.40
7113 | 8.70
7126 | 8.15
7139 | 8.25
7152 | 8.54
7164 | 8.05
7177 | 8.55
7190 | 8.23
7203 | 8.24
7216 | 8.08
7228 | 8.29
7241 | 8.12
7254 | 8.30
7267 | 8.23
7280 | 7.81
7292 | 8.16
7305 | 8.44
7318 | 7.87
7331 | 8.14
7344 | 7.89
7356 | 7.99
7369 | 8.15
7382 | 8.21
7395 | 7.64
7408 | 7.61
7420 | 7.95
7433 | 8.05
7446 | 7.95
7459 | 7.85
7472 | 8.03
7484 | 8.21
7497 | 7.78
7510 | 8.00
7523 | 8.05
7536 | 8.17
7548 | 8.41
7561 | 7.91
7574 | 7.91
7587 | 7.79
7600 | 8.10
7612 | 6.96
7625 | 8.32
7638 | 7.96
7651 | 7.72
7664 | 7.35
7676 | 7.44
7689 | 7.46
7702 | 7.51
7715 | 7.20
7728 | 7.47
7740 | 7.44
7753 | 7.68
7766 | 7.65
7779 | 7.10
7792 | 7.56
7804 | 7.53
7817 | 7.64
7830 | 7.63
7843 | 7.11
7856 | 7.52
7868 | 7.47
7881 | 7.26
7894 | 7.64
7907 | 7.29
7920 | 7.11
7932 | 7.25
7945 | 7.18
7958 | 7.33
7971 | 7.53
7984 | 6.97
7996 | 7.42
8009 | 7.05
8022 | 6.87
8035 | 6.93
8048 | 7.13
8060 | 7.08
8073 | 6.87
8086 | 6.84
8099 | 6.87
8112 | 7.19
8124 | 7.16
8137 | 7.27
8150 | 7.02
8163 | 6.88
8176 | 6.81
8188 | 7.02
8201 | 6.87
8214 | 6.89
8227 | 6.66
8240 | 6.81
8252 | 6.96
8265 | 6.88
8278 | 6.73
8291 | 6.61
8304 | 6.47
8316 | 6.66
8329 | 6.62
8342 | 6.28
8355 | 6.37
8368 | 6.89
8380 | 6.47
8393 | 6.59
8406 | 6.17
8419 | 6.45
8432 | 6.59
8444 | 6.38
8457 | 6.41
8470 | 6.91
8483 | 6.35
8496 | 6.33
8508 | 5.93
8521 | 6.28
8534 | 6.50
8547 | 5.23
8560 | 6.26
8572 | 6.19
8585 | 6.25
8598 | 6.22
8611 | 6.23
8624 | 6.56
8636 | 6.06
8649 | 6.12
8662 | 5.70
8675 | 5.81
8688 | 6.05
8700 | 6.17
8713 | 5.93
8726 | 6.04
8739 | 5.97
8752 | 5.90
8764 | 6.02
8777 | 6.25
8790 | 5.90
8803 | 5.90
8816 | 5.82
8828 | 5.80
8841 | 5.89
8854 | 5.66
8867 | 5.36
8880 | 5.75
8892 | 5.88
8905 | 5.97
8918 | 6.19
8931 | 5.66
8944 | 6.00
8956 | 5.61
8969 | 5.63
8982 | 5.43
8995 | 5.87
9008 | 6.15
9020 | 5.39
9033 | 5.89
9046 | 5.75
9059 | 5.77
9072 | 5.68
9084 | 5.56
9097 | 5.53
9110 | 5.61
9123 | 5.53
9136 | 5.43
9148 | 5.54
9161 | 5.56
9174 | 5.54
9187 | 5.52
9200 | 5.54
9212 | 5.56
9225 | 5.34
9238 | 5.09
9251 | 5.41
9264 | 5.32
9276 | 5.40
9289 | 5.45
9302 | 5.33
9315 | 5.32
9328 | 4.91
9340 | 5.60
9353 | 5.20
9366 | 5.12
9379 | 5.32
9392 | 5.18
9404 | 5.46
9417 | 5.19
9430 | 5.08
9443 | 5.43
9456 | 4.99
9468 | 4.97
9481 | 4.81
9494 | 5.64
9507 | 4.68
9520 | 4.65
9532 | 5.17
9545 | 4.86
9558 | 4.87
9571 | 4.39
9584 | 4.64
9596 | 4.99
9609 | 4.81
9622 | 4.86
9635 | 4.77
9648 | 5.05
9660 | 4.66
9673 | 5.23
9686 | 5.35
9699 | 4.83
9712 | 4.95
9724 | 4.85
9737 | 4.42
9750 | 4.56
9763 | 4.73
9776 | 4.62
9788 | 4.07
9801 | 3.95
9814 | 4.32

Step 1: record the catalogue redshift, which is 0.00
